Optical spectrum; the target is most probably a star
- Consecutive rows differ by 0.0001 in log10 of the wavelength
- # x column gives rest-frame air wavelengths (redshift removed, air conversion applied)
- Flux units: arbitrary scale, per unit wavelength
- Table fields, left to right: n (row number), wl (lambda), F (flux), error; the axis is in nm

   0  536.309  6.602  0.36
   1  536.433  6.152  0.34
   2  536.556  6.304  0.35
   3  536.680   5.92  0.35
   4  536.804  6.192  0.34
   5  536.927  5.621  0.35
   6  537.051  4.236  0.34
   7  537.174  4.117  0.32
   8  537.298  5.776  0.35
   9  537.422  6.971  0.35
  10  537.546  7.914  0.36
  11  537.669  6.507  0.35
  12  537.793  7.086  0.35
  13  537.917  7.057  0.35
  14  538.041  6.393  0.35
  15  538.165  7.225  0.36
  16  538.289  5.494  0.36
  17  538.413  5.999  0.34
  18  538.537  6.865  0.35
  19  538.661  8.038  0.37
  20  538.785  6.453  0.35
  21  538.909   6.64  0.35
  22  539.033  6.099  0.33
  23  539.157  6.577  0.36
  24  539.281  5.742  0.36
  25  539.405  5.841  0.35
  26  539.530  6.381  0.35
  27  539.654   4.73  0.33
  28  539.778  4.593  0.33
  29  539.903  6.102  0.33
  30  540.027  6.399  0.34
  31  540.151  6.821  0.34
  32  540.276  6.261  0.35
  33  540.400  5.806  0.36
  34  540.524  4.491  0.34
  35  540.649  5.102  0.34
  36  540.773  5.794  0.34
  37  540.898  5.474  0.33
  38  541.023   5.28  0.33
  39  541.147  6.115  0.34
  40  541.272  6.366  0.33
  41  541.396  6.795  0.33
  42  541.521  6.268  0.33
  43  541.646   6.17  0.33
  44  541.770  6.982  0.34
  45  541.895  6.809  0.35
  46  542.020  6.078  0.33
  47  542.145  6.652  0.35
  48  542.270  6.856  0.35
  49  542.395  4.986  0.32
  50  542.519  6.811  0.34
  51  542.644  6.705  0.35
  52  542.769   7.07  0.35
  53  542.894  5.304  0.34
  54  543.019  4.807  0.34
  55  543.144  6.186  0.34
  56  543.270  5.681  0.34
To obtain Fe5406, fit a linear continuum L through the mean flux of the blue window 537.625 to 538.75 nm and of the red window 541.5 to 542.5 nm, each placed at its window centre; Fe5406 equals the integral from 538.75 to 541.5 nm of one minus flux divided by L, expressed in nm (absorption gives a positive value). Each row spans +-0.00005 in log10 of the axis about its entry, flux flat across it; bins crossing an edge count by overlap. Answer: 0.27 nm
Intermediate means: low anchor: 6.73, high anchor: 6.38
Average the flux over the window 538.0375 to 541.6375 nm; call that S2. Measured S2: 6.07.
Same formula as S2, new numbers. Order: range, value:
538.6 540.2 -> 6.18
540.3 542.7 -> 6.08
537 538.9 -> 6.43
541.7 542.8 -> 6.54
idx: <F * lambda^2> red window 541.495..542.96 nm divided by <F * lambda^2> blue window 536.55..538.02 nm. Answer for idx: 1.06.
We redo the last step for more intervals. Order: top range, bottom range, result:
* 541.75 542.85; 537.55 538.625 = 0.99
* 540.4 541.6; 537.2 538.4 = 0.88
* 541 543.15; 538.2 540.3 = 1.02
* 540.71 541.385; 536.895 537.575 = 1.05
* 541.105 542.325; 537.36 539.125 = 0.98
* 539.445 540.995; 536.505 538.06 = 0.93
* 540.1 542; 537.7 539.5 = 0.93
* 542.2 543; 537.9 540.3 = 1.00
